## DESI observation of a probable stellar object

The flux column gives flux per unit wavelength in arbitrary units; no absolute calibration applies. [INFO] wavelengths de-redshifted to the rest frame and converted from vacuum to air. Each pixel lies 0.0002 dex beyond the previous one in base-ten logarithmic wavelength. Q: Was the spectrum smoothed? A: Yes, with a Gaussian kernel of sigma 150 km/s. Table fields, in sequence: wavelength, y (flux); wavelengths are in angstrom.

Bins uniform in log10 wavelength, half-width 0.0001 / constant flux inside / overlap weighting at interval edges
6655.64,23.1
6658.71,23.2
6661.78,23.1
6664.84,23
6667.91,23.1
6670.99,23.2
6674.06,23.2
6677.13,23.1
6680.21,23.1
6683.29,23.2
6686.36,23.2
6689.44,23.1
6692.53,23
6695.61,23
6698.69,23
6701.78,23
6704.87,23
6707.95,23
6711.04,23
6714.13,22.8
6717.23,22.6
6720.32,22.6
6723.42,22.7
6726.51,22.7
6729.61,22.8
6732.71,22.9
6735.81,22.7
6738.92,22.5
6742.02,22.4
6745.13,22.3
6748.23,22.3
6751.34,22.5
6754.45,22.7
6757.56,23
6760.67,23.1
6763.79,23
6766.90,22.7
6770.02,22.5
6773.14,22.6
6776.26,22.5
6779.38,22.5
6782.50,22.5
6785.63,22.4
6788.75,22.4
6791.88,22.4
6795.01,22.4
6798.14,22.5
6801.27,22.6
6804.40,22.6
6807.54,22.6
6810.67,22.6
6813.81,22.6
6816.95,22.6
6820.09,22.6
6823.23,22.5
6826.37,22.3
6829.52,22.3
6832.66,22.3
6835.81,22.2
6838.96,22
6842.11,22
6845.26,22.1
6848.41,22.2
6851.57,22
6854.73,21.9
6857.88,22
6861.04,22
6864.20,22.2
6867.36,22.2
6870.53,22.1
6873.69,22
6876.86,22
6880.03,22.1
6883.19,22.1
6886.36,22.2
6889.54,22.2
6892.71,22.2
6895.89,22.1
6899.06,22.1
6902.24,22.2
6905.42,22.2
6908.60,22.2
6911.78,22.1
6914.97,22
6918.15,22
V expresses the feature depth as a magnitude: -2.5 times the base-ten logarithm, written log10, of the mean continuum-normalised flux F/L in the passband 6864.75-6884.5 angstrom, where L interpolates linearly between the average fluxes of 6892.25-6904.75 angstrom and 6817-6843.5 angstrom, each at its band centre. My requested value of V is 0.01 mag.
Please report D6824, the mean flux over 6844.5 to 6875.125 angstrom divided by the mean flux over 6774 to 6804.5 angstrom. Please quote 0.98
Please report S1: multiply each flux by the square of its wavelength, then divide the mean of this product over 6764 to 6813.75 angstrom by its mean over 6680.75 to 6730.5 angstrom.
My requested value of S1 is 1.01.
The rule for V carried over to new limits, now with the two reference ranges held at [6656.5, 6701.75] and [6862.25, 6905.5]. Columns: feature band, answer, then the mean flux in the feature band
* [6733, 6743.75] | 0.01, 22.6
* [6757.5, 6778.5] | 0.00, 22.7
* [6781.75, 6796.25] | 0.01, 22.4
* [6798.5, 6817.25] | 0.00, 22.6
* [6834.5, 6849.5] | 0.01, 22.1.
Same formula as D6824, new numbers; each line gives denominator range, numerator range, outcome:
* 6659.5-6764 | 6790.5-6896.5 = 0.97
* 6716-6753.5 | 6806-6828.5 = 1.00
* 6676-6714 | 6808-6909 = 0.96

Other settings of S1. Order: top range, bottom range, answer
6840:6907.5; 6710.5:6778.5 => 1.01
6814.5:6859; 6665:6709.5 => 1.01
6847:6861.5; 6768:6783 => 1.00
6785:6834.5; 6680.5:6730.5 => 1.01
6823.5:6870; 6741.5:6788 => 1.00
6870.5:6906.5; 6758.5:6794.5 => 1.01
